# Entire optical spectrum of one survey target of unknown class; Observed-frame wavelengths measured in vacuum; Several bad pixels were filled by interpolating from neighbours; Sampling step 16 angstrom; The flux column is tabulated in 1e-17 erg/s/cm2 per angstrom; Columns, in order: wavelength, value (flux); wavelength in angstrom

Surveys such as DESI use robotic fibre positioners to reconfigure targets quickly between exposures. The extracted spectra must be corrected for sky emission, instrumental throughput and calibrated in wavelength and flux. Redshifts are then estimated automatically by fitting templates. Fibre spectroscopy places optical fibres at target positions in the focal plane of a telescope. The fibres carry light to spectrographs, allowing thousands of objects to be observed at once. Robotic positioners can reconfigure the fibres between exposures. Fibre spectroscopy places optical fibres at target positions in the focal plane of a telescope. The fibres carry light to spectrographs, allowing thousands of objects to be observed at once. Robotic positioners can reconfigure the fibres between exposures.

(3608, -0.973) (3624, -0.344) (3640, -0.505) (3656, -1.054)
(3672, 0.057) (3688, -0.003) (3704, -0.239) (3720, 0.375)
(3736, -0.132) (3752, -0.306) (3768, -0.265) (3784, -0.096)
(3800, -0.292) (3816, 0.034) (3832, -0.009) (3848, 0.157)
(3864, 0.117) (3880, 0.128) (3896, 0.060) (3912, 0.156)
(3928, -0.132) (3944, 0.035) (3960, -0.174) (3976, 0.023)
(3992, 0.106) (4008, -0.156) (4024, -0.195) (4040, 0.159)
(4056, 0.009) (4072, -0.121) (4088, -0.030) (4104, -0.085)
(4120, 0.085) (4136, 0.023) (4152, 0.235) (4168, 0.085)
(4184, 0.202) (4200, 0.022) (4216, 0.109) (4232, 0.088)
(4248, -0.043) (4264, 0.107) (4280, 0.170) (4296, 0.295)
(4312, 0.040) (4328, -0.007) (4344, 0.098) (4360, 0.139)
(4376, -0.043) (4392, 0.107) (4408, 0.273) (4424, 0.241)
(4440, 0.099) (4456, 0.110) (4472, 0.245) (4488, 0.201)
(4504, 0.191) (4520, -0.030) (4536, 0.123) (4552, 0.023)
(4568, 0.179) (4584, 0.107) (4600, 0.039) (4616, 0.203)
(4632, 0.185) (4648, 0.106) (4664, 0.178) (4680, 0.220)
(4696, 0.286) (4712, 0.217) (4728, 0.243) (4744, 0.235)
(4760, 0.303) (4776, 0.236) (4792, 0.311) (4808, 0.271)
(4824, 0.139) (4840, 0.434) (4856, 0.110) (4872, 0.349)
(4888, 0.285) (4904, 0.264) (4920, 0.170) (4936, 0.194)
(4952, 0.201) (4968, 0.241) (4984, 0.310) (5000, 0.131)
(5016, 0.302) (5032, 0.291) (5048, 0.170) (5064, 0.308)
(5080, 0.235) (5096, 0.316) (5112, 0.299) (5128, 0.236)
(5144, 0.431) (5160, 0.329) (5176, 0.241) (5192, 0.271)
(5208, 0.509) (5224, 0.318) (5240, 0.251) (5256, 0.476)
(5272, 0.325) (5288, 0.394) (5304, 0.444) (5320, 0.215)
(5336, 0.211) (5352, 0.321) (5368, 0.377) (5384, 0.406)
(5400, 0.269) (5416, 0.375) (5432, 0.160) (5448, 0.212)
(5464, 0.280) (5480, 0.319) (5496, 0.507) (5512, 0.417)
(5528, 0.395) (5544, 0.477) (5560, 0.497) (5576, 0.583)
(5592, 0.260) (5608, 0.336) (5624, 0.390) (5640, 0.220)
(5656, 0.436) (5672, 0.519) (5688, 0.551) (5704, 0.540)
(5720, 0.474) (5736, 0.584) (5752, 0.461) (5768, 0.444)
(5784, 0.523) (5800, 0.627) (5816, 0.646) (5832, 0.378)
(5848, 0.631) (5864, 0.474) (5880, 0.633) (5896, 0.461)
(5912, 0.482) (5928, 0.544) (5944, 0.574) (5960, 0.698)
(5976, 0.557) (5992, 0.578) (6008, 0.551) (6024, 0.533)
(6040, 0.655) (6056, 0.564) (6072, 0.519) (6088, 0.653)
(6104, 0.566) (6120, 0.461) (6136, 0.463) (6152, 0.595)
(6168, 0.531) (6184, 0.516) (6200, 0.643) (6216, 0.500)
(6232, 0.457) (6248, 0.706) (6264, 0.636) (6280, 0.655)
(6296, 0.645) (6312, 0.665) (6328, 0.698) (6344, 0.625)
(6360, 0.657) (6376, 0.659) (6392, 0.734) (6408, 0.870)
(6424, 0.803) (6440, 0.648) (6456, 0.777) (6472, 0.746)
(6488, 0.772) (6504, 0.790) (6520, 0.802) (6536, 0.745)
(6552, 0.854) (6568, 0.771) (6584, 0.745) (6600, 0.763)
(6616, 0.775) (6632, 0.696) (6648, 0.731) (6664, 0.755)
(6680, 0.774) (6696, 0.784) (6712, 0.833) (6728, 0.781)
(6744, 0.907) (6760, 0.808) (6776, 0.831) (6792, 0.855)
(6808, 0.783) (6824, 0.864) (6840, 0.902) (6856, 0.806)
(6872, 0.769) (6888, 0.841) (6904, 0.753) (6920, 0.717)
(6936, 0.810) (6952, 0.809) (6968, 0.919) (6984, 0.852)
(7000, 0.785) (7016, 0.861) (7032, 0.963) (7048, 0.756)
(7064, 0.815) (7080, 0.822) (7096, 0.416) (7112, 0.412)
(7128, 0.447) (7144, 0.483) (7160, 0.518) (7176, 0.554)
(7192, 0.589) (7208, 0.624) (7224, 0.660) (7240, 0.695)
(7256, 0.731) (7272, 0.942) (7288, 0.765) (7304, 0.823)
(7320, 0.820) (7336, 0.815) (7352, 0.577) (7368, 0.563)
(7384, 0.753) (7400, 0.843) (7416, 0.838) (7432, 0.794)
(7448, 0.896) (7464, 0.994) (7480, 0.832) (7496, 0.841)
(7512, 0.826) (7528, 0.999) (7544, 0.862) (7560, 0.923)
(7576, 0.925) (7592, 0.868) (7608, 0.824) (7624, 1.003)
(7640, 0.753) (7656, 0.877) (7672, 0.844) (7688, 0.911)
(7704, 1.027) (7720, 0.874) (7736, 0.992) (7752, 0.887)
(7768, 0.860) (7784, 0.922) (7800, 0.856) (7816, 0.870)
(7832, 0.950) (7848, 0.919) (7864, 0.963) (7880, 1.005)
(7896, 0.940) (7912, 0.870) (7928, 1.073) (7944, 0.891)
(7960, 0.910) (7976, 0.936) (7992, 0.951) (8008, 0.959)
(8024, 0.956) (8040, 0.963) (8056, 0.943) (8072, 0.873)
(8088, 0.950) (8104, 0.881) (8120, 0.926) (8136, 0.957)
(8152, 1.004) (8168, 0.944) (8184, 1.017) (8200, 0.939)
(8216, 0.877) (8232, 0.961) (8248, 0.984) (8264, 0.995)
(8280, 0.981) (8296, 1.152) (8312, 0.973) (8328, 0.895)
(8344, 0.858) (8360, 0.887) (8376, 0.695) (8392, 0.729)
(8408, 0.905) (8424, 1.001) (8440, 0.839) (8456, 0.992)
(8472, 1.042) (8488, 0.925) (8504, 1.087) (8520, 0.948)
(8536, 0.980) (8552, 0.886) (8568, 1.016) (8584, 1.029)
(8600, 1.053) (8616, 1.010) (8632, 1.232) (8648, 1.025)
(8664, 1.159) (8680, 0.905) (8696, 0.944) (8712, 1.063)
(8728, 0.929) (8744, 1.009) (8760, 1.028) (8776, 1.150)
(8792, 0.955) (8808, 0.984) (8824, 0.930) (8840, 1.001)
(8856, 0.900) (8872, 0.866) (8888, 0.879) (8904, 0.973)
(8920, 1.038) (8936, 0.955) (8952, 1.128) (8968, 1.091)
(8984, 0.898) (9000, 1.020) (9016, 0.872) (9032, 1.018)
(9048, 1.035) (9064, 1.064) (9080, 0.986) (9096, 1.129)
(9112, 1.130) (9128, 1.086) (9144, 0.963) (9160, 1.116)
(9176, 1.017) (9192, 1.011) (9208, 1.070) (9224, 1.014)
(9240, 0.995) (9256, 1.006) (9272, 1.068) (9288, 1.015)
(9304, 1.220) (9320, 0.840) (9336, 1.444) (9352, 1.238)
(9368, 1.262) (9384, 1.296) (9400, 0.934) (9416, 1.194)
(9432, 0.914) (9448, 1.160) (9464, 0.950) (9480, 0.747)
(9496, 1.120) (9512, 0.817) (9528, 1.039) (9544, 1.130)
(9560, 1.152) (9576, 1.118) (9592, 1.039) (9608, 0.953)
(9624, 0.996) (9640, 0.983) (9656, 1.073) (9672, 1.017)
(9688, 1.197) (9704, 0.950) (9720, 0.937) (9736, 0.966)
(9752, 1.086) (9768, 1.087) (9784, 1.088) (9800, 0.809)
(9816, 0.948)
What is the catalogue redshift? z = 0.421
